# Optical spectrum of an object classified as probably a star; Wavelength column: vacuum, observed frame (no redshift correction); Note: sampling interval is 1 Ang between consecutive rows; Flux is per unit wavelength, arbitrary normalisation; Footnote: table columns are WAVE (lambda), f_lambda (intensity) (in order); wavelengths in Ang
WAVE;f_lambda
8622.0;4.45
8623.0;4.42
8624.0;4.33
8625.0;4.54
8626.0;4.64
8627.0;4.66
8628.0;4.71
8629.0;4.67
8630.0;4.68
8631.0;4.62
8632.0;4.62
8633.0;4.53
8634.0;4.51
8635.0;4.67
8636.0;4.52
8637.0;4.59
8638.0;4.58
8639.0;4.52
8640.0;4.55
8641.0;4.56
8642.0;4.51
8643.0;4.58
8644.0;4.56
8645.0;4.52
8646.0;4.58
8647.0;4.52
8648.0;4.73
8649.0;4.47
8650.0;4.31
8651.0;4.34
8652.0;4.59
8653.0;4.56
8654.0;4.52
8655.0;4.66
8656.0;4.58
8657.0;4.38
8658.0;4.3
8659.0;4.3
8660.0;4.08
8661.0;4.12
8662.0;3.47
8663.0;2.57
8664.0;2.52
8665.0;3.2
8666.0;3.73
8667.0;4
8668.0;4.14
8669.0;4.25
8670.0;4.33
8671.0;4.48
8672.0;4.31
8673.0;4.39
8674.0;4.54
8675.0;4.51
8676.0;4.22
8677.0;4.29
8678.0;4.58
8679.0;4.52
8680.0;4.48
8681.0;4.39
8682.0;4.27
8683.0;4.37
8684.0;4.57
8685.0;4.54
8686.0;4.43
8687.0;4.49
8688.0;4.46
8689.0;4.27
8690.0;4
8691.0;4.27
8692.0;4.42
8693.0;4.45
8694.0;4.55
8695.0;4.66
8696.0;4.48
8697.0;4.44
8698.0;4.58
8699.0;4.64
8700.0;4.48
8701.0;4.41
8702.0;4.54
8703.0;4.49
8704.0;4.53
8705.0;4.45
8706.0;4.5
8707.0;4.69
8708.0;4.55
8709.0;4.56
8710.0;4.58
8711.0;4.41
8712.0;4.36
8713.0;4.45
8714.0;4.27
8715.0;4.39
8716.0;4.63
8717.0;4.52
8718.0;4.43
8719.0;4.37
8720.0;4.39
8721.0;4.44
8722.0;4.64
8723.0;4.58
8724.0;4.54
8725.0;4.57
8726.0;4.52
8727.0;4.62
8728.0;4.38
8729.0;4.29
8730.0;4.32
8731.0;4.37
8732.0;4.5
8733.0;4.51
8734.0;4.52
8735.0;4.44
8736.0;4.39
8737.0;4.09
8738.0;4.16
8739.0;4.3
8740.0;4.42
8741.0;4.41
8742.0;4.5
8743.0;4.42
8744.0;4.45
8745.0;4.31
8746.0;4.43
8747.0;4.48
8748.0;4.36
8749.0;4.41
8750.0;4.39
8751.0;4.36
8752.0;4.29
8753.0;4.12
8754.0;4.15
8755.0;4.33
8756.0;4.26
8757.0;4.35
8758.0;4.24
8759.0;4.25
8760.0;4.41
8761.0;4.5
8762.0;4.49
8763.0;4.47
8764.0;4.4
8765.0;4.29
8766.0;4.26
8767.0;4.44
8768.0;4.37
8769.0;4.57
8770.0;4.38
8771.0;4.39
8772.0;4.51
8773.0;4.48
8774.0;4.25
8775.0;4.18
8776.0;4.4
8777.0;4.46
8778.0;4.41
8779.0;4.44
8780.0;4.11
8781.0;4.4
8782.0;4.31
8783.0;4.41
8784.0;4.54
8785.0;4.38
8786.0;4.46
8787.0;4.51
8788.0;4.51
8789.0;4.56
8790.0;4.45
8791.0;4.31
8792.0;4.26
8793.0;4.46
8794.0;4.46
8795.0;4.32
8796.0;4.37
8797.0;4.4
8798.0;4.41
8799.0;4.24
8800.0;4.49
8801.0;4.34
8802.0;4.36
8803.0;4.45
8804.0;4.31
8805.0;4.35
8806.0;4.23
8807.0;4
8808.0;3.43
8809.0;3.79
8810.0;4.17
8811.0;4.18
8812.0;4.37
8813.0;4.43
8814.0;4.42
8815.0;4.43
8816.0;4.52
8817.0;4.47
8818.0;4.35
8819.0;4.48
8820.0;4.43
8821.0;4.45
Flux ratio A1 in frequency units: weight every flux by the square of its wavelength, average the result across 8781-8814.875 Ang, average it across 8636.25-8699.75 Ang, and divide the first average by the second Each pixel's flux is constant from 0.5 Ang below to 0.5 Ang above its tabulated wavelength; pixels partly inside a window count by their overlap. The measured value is 1.03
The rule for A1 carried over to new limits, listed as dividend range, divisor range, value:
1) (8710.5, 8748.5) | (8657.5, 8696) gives 1.07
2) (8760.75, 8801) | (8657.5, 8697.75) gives 1.07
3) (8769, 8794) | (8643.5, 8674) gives 1.08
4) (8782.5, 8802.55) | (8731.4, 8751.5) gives 1.02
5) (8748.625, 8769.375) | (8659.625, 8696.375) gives 1.06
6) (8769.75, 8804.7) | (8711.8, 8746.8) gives 1.01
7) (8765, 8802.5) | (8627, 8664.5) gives 1.03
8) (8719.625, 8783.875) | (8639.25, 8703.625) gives 1.03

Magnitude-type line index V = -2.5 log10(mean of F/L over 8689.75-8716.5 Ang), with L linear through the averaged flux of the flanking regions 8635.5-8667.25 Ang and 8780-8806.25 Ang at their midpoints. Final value -0.043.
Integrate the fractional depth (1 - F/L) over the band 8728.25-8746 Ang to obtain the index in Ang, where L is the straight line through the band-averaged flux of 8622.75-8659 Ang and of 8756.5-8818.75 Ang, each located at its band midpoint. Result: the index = 0.2 Ang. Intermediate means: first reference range 4.54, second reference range 4.35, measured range 4.38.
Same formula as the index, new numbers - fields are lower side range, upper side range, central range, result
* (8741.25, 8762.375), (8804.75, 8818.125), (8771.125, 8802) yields -0.85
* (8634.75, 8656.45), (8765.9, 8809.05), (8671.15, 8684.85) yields 0.24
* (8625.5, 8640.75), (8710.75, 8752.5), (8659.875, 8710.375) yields 2.40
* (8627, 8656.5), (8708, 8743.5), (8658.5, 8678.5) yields 2.31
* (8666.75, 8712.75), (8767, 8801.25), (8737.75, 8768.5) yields 0.37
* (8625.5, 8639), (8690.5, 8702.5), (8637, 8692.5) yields 3.06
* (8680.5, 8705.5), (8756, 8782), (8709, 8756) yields 0.01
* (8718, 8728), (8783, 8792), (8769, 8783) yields 0.28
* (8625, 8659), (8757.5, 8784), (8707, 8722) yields -0.04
